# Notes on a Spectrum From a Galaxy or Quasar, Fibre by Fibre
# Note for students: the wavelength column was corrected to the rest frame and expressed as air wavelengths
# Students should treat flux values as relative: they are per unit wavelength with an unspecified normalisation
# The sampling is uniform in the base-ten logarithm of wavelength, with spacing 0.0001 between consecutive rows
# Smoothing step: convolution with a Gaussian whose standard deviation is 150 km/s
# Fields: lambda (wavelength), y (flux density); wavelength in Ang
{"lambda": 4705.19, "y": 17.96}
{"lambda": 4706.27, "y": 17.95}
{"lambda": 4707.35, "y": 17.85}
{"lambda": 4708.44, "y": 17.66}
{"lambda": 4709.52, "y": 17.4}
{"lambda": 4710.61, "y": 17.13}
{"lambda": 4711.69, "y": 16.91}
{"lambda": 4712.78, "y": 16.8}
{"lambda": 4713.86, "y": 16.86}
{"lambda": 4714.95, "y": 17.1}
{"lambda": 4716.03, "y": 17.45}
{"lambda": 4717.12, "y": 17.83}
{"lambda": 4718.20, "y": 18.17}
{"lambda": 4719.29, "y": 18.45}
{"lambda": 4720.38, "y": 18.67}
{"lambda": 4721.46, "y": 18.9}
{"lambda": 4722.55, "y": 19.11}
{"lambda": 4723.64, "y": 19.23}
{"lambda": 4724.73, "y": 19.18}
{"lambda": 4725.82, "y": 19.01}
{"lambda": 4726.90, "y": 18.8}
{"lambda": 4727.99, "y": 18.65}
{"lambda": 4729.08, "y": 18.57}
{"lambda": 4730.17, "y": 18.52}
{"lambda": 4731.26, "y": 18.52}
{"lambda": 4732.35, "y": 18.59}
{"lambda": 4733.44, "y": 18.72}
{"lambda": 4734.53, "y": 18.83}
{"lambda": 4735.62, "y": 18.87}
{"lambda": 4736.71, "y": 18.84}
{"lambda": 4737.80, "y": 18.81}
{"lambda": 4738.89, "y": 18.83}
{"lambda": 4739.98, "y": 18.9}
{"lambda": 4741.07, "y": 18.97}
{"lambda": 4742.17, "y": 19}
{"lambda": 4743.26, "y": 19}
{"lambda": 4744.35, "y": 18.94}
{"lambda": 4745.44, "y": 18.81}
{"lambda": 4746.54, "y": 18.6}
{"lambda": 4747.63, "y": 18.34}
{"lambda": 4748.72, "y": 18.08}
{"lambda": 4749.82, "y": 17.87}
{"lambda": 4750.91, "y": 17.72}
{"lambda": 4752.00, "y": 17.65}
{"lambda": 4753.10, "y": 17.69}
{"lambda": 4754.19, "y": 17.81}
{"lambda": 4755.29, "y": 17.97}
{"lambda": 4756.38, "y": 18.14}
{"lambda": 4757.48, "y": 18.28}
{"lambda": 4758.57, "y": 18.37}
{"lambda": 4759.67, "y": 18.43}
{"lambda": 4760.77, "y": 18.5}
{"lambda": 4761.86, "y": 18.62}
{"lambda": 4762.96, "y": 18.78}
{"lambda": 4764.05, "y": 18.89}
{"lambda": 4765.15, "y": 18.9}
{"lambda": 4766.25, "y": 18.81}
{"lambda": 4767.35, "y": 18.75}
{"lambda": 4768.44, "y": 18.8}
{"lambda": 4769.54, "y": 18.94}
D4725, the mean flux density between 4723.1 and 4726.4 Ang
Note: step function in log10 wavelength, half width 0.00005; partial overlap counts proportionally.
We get 19.2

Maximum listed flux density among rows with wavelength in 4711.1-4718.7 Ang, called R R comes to 18.17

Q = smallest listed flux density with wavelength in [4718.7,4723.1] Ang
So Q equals 18.45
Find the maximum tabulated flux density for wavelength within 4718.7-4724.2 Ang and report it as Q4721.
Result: 19.23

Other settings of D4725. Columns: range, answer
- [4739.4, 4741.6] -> 19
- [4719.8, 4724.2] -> 19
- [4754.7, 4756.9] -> 18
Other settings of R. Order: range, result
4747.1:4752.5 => 18.34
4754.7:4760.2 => 18.43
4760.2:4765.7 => 18.9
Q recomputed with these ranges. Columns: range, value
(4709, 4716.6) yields 16.8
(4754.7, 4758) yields 17.97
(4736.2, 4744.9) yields 18.81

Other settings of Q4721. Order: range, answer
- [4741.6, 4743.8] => 19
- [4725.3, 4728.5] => 19.01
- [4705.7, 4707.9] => 17.95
